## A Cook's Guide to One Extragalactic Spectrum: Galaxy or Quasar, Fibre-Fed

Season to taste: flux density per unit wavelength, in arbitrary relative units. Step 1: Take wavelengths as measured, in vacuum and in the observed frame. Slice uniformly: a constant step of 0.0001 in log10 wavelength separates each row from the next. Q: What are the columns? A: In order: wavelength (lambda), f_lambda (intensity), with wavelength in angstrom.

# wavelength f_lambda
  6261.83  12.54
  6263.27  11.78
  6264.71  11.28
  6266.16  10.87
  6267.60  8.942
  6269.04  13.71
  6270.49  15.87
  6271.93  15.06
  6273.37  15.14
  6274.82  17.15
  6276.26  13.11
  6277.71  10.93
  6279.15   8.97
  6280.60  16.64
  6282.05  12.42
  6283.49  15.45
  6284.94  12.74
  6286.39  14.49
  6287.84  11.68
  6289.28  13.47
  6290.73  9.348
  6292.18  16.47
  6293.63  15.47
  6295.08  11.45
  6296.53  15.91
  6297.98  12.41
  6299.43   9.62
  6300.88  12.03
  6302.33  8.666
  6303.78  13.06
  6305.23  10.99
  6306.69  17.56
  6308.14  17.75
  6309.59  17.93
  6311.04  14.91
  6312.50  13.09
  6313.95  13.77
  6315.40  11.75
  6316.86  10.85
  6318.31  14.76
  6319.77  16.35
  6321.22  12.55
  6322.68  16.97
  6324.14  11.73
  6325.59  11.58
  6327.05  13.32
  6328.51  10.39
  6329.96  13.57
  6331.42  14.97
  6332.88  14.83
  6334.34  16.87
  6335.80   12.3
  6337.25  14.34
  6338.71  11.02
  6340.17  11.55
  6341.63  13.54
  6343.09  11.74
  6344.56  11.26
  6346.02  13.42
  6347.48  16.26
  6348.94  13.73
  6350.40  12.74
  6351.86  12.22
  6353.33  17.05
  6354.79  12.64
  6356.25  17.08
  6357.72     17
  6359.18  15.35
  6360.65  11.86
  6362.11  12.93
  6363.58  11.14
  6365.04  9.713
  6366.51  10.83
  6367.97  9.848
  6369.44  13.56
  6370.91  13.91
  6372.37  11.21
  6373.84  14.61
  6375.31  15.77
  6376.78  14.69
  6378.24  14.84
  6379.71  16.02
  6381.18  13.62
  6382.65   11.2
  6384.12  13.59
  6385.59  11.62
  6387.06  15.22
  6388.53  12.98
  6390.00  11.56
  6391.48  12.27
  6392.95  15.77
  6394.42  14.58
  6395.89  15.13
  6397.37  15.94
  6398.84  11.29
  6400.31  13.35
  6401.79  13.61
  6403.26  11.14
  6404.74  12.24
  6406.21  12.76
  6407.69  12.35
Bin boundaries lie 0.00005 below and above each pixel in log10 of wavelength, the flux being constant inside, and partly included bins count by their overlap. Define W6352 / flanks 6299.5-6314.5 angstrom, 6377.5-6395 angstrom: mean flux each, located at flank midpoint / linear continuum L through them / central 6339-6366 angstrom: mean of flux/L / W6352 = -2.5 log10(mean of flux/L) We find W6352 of 0.03 mag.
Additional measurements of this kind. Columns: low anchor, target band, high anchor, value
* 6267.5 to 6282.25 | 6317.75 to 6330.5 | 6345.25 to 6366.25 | 0.020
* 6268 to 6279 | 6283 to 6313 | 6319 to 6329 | 0.010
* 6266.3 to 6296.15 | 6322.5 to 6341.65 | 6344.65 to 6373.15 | 0.004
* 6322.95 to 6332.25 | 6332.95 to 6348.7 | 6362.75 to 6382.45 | -0.036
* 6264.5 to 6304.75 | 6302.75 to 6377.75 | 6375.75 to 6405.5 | -0.025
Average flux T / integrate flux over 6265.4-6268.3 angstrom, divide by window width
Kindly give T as 9.91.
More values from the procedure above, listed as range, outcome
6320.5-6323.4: 14.7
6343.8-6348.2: 13.6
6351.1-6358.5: 15.2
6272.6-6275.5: 16.1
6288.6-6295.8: 13.2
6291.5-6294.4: 15.9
